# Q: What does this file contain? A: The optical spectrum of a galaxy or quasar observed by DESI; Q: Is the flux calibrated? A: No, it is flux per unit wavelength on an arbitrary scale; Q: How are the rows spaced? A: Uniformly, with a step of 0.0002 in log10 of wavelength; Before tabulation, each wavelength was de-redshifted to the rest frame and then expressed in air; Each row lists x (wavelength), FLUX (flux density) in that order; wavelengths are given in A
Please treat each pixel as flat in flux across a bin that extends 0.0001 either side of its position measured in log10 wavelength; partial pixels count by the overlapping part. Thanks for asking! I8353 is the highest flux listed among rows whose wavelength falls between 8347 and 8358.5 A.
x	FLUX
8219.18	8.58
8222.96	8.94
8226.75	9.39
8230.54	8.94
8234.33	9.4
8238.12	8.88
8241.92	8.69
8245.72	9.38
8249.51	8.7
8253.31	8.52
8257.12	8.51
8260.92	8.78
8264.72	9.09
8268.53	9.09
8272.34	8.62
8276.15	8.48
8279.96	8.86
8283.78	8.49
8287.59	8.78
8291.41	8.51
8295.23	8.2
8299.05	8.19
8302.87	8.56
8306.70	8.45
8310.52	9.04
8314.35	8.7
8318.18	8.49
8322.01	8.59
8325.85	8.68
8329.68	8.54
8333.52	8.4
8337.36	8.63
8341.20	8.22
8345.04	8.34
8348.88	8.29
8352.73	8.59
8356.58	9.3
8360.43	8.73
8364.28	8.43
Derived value 9.3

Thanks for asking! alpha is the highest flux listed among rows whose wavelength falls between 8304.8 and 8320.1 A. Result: 9.04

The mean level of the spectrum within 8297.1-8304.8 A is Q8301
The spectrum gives 8.37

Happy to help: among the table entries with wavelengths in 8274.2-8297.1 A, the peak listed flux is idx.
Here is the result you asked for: 8.86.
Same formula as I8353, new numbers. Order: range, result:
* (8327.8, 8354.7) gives 8.63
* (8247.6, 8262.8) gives 8.78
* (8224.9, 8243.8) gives 9.4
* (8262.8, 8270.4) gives 9.09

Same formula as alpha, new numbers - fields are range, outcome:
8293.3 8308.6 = 8.56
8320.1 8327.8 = 8.68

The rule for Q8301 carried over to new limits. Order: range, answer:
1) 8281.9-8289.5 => 8.64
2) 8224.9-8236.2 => 9.24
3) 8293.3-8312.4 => 8.49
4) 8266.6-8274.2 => 8.85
